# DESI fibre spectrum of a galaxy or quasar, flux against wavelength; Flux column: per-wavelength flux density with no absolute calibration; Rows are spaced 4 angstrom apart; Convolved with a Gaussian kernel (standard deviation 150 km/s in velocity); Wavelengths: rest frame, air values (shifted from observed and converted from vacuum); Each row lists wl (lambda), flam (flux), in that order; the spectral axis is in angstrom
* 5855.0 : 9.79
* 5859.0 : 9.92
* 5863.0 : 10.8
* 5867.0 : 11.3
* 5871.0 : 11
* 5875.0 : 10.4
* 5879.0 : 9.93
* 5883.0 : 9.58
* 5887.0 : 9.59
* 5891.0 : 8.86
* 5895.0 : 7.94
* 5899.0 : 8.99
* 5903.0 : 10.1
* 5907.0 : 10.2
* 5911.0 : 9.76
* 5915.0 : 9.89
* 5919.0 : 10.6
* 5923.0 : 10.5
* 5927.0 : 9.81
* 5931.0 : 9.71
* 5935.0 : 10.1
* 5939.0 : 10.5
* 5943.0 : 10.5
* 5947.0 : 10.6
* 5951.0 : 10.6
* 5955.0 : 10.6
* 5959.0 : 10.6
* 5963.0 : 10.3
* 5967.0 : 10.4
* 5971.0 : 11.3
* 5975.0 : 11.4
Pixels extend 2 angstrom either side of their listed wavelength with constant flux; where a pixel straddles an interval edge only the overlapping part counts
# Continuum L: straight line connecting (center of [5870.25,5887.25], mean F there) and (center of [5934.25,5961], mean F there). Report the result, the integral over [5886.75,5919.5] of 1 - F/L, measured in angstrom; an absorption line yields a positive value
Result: 2.4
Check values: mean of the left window 10.1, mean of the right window 10.5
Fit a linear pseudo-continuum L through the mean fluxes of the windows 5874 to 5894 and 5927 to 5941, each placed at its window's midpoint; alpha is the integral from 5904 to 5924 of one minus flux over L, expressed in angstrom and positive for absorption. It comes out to -0.6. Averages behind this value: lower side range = 9.55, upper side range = 10.1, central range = 10.2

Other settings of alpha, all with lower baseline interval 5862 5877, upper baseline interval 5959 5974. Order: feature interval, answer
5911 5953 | 2.00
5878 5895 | 2.46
